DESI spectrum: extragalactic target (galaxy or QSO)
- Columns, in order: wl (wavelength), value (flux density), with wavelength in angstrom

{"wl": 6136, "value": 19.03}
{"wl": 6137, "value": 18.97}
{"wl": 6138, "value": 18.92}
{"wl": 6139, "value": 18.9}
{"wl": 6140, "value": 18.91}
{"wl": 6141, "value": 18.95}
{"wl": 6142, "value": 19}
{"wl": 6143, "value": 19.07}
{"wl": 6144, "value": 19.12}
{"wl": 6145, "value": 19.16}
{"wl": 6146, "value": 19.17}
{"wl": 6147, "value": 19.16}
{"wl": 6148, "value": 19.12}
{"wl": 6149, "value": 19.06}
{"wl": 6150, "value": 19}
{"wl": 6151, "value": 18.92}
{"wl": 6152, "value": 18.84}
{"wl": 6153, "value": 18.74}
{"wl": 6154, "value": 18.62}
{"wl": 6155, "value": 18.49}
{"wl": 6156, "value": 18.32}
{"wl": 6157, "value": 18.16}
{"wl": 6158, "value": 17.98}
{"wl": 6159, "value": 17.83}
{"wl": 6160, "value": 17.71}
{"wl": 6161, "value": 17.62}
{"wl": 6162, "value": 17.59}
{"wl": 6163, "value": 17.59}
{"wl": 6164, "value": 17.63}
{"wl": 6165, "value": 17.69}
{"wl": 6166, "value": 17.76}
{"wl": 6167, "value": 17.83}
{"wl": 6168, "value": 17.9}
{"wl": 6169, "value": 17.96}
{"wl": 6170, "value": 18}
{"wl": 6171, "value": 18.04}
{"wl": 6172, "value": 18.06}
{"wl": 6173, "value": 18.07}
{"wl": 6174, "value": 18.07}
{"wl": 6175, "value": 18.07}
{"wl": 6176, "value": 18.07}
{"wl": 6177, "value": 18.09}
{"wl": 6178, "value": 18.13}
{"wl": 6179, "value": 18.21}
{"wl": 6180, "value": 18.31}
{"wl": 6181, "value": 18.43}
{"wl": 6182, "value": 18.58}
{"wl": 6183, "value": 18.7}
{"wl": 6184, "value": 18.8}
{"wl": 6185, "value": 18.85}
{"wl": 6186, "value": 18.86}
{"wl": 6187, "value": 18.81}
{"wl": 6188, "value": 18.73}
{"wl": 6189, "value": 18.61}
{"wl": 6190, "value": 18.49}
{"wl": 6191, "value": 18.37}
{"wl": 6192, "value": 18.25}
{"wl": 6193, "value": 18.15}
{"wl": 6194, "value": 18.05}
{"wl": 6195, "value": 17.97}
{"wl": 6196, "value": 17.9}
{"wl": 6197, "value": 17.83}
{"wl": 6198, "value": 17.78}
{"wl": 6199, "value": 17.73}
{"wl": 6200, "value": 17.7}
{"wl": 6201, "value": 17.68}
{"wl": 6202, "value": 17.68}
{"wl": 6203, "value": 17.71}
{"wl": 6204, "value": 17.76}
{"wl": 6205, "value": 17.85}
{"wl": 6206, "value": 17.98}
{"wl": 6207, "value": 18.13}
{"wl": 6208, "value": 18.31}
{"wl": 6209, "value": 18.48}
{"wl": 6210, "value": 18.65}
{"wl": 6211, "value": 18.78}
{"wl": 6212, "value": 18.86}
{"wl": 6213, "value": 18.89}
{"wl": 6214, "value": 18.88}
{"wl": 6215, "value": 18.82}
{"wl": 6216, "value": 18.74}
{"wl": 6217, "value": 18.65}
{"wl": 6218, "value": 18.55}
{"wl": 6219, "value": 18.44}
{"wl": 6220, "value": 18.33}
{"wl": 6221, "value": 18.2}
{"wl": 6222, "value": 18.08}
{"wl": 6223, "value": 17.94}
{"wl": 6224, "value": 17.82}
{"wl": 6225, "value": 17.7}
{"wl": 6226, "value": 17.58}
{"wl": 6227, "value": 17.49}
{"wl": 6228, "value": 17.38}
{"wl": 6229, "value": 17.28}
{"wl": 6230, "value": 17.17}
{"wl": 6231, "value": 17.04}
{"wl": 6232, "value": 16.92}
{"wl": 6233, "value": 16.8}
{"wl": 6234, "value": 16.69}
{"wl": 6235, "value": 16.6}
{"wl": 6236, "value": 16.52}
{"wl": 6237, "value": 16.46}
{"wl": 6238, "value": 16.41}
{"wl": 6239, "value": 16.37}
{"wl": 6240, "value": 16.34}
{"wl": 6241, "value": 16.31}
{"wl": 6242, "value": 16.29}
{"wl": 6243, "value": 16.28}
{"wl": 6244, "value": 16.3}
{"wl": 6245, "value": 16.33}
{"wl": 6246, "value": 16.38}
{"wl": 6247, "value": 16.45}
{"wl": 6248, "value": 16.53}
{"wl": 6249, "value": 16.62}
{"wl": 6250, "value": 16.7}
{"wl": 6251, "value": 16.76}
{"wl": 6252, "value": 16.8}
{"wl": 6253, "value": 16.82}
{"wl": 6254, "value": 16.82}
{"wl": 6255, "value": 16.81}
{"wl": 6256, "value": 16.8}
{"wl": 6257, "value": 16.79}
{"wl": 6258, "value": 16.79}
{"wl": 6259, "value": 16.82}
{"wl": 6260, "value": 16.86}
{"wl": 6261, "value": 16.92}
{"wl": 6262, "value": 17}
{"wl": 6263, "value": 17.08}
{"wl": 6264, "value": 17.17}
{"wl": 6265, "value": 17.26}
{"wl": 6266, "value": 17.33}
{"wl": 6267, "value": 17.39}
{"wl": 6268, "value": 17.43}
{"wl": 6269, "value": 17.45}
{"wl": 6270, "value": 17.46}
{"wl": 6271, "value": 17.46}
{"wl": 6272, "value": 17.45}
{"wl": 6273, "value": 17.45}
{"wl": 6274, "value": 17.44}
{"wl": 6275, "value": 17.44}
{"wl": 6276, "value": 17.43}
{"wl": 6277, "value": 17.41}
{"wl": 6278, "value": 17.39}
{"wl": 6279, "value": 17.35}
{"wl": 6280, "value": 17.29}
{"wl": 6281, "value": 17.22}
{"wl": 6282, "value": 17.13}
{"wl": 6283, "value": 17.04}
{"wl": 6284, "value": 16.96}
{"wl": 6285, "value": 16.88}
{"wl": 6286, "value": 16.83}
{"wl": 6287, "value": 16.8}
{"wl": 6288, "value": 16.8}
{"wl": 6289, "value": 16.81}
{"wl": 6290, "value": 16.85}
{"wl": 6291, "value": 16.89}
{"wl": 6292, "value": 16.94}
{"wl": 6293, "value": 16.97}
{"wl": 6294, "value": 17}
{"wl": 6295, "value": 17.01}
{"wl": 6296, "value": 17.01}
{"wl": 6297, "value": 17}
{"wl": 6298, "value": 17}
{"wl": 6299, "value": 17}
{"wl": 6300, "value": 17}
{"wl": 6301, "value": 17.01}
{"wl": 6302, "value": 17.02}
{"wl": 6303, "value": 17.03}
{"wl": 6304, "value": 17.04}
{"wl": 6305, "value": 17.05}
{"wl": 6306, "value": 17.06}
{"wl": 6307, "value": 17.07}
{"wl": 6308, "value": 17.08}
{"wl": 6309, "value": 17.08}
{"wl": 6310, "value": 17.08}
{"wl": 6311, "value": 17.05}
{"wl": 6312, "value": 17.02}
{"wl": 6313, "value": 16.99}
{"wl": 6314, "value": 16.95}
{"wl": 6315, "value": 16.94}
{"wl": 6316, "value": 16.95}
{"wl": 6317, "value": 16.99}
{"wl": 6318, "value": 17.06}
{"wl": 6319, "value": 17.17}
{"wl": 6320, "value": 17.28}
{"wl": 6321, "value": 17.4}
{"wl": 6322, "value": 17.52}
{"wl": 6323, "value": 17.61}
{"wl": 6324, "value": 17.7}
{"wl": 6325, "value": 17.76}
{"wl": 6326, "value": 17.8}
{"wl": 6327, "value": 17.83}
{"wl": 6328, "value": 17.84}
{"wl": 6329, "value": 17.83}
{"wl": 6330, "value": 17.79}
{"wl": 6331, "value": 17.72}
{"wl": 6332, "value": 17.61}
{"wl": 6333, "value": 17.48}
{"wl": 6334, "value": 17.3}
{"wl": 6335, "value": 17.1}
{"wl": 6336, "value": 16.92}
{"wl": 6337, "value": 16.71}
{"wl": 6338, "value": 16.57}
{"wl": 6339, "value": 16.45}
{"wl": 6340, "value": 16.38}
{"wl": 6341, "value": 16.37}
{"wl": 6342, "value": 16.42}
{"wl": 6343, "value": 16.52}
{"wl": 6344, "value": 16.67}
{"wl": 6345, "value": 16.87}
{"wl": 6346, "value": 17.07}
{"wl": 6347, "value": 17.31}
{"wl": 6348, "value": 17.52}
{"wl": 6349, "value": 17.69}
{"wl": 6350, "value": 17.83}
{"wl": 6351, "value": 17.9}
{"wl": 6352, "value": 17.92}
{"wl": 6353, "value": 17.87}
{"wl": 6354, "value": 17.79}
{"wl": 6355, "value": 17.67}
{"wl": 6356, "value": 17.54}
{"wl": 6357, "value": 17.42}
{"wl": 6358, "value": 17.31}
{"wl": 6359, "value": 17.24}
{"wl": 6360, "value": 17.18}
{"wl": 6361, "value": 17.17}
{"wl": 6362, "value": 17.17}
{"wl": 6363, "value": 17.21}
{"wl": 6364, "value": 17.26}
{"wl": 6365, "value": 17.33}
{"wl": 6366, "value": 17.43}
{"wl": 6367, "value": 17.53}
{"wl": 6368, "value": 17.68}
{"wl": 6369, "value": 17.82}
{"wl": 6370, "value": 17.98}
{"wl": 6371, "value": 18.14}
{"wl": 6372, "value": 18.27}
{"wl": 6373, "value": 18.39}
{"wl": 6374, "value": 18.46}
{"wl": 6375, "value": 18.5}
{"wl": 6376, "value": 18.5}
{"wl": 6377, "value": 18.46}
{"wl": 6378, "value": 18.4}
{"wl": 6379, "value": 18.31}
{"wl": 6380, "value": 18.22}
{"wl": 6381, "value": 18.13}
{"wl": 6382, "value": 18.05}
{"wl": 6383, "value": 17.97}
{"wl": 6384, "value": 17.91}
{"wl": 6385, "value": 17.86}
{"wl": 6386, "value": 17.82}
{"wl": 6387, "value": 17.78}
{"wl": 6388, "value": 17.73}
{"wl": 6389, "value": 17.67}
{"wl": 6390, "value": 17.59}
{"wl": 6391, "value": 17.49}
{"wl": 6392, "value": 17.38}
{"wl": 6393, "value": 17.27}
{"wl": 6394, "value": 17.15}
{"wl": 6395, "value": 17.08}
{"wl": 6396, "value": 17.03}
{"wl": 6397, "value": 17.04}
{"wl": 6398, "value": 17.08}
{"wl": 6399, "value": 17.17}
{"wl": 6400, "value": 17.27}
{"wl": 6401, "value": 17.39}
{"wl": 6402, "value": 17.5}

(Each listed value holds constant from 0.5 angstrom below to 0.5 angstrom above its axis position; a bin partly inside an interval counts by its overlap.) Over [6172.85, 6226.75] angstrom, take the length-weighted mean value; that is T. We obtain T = 18.3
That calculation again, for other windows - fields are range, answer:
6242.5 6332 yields 17.1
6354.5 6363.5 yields 17.3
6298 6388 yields 17.4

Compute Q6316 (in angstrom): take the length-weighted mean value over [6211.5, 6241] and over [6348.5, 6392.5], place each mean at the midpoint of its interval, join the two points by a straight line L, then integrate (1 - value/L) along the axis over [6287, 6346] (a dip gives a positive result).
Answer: 2.1 angstrom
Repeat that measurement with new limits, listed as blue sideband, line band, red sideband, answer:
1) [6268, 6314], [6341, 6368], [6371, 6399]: 0.41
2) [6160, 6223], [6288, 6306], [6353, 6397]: 0.95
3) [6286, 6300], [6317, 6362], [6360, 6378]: 0.43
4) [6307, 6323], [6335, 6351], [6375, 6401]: 0.39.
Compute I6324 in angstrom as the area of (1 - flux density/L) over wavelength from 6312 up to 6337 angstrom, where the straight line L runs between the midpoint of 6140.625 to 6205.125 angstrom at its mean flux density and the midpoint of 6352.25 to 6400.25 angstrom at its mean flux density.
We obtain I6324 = 0.65 angstrom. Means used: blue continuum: 18.3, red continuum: 17.7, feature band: 17.4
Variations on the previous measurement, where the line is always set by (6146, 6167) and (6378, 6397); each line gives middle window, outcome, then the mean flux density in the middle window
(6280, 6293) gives 0.7 angstrom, 16.9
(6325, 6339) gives 0.3 angstrom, 17.4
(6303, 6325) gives 0.9 angstrom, 17.2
